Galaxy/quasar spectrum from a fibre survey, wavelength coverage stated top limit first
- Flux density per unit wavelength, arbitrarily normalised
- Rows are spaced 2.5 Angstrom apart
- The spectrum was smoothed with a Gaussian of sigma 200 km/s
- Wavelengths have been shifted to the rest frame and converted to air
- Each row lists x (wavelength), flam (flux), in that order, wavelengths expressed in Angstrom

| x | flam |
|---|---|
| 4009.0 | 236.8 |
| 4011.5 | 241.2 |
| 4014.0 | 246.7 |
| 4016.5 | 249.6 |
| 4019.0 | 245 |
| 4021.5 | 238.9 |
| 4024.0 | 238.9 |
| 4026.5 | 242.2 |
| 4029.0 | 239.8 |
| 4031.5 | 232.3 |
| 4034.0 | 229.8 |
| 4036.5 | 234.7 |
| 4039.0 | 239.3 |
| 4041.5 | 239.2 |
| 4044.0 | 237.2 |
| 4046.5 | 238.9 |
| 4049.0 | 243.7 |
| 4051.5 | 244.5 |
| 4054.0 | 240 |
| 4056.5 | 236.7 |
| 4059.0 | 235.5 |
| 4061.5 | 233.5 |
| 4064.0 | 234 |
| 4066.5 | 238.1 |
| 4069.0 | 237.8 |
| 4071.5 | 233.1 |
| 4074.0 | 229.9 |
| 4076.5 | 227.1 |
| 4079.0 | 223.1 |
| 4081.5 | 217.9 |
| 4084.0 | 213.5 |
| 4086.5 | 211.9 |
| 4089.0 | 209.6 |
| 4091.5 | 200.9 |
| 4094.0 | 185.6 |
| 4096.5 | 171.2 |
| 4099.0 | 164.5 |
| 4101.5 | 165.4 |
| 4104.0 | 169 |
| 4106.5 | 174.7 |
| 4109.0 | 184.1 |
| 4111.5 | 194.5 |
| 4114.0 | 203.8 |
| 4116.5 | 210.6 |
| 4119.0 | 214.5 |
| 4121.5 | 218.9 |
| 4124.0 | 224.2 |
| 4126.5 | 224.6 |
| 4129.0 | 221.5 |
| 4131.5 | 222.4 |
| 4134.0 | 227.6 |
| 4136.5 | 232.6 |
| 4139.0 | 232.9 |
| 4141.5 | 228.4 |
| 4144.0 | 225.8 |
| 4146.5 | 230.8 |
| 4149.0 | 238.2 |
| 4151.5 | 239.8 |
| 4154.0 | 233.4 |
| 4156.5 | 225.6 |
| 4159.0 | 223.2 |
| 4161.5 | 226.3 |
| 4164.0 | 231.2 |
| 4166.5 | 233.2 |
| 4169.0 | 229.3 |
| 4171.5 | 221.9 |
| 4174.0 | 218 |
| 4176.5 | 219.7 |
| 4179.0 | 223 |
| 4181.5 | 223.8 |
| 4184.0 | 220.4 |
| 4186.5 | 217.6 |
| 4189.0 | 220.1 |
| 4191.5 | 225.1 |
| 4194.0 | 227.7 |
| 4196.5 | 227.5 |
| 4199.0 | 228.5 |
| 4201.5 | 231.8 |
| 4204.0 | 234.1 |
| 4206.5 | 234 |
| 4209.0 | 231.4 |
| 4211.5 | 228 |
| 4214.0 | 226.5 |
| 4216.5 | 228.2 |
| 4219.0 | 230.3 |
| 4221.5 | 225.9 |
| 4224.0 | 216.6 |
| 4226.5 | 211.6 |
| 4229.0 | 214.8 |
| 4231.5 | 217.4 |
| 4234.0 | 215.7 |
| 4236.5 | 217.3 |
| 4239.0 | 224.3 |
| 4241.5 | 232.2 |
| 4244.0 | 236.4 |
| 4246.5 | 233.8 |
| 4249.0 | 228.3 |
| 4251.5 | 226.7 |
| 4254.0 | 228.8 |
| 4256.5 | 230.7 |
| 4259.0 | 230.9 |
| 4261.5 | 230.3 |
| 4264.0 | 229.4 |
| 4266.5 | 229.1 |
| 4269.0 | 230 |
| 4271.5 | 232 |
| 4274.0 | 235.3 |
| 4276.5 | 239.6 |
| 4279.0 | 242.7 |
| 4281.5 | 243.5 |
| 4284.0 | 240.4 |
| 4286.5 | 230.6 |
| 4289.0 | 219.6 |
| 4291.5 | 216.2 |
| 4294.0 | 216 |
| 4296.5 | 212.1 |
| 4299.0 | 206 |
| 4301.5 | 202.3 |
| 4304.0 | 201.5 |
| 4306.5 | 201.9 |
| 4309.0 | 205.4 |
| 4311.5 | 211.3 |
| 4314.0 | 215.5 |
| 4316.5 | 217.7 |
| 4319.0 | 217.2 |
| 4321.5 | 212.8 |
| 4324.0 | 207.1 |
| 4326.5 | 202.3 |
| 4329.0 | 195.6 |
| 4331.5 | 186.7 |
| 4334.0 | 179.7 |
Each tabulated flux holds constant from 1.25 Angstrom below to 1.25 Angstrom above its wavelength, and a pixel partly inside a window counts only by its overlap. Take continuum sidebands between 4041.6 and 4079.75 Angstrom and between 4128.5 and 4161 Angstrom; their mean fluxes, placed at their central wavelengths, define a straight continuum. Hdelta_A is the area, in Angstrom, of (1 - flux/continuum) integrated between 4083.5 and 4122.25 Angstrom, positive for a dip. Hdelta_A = 6.7 Angstrom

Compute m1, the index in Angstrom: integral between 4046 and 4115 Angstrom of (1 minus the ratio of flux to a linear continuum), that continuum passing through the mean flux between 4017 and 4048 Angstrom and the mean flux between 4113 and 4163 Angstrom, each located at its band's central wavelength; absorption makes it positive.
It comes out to 5.93 Angstrom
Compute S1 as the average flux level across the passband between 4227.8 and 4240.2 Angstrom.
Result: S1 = 218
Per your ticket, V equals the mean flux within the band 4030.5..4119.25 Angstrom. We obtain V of 217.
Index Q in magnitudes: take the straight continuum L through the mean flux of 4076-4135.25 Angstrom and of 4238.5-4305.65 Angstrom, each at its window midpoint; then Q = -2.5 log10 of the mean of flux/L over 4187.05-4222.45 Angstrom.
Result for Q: -0.05 mag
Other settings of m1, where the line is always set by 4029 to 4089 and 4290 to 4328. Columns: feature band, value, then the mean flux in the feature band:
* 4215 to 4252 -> -1.3 Angstrom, 224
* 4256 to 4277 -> -1.8 Angstrom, 232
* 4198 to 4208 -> -0.6 Angstrom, 232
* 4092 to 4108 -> 3.9 Angstrom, 173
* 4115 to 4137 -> 0.5 Angstrom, 221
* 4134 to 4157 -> -0.8 Angstrom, 232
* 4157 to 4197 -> -0.5 Angstrom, 224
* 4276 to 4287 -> -1.4 Angstrom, 240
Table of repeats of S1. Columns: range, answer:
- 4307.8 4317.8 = 213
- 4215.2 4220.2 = 229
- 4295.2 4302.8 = 207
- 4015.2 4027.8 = 243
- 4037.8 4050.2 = 240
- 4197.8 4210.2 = 232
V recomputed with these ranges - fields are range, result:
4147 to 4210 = 227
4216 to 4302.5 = 226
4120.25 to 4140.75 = 226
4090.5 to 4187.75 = 214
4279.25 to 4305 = 220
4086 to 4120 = 189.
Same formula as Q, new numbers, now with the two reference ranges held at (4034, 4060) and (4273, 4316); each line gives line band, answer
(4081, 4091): 0.115 mag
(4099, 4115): 0.284 mag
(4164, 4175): 0.014 mag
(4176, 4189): 0.036 mag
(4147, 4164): -0.003 mag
